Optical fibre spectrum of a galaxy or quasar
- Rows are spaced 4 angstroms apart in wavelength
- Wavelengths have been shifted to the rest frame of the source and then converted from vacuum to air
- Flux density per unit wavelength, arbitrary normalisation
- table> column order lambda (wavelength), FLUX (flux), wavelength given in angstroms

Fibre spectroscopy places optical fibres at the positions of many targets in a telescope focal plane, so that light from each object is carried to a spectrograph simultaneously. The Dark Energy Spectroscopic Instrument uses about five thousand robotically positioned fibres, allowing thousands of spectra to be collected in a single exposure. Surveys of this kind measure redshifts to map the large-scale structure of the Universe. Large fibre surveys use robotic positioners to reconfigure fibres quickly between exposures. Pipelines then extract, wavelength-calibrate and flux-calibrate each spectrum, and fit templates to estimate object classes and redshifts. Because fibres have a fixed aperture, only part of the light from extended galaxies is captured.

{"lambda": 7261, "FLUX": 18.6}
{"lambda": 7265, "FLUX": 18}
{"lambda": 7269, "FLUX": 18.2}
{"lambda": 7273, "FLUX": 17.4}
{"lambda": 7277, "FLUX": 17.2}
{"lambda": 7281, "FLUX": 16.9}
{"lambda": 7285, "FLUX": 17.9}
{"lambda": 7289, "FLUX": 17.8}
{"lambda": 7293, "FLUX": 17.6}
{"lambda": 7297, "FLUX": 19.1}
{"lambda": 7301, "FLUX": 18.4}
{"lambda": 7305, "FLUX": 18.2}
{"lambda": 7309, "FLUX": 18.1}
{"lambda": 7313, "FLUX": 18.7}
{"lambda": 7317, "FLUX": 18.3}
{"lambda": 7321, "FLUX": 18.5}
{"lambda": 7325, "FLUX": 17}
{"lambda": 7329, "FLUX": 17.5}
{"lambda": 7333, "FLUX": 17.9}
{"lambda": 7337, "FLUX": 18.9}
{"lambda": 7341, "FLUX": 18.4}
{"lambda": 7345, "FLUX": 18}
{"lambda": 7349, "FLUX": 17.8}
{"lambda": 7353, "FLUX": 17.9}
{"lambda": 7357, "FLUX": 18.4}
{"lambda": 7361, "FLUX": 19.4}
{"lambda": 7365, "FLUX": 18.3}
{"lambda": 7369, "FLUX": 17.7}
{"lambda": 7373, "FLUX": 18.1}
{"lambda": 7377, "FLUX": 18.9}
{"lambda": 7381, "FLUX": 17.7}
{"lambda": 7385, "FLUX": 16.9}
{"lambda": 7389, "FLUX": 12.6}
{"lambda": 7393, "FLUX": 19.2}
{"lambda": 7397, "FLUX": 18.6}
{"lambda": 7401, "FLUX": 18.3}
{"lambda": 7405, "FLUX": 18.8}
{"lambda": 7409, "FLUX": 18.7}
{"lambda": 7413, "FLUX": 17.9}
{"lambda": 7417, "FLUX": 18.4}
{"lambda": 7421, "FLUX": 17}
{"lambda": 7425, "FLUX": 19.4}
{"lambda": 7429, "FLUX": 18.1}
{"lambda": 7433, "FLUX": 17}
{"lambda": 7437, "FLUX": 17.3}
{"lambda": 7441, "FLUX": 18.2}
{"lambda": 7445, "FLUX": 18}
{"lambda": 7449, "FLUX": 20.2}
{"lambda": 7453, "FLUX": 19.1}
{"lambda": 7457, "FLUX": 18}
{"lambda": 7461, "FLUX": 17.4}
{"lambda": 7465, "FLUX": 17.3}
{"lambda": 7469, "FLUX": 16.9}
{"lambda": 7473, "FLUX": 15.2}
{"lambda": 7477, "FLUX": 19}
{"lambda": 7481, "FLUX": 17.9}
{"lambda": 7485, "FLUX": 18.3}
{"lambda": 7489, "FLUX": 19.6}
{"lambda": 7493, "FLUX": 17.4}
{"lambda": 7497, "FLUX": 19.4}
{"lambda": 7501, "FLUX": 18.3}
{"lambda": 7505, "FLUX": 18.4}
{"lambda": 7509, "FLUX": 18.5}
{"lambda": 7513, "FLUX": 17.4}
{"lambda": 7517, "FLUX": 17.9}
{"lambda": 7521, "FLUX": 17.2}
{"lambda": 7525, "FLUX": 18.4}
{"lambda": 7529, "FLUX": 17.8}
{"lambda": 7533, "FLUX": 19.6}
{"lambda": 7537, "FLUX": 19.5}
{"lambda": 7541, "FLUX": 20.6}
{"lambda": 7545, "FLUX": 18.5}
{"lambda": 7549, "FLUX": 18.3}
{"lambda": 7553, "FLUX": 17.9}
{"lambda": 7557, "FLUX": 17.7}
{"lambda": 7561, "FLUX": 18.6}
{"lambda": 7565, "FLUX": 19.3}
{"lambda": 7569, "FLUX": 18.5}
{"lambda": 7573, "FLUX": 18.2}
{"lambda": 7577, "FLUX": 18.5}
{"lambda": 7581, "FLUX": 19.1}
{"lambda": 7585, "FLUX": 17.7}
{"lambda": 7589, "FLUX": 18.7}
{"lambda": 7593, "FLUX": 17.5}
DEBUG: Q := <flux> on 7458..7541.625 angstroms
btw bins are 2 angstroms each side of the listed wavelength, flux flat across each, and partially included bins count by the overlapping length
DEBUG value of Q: 18.1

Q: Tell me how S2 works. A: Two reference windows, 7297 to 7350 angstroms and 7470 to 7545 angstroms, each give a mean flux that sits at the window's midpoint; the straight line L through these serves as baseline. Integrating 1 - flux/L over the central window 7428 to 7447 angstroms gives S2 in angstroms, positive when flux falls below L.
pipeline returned 0.6 angstroms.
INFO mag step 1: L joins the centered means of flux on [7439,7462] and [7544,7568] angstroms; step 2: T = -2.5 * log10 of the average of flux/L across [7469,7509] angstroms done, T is 0.02 mag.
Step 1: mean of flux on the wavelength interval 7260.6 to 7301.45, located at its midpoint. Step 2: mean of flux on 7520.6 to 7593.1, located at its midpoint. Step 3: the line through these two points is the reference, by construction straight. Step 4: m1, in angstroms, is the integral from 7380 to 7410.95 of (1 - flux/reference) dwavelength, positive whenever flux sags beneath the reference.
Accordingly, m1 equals 1.0 angstroms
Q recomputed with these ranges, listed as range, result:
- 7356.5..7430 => 18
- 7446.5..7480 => 17.9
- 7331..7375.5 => 18.3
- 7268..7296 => 17.6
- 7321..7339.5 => 17.9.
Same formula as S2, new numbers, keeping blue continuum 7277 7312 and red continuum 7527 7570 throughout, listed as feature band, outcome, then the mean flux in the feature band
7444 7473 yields 0.9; 17.9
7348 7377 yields -0.2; 18.3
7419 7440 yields 0.7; 17.8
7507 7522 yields 0.7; 17.8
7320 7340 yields 0.1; 18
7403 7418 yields -0.1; 18.5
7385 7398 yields 1.1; 16.7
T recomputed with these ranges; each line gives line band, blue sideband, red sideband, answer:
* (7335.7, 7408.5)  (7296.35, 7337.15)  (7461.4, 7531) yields 0.006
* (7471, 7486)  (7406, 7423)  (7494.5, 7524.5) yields 0.035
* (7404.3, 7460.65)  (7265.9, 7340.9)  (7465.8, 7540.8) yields -0.008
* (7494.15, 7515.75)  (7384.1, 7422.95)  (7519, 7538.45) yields -0.002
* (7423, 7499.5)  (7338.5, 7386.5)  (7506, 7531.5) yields -0.005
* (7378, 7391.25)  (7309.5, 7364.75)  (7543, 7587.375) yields 0.140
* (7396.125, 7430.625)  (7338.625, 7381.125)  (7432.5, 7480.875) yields -0.019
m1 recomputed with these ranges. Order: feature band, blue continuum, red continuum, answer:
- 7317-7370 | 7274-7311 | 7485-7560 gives -0.4 angstroms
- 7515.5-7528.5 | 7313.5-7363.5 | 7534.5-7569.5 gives 0.6 angstroms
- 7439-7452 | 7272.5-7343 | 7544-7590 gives -0.4 angstroms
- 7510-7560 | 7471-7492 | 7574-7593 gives -0.6 angstroms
